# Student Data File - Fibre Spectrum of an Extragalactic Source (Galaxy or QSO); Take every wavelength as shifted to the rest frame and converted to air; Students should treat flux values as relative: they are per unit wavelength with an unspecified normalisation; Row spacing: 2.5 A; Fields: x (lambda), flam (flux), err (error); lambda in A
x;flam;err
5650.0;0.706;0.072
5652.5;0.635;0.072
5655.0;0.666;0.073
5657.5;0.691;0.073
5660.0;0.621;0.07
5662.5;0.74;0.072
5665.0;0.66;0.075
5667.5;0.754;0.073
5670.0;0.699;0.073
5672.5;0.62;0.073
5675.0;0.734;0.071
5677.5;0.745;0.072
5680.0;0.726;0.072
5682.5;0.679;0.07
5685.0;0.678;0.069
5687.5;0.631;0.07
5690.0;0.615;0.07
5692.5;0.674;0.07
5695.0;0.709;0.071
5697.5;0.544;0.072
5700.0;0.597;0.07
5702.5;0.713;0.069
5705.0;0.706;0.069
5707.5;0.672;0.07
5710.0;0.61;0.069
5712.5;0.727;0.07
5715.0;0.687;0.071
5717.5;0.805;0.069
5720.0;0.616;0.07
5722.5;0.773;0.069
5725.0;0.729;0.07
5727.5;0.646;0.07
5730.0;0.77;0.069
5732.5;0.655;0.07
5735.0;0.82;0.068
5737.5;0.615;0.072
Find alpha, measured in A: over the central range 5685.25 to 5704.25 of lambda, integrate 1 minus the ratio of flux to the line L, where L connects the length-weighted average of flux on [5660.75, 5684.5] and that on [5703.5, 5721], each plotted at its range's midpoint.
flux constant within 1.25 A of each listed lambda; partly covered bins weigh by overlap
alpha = 1.4 A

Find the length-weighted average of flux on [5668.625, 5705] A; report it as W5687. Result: 0.67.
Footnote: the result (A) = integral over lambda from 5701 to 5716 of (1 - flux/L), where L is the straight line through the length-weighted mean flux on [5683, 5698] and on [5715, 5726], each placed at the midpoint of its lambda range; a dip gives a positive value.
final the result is 0.2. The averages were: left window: 0.649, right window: 0.726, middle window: 0.684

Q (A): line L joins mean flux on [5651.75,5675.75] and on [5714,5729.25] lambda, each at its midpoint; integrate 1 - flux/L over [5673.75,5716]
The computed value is 1.5 A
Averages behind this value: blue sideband 0.682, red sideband 0.712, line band 0.673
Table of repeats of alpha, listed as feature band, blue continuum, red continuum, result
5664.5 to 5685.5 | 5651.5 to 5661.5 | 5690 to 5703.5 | -1.67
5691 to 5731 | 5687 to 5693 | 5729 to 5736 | 0.30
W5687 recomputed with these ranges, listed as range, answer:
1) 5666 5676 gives 0.7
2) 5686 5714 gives 0.655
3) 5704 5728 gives 0.699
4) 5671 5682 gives 0.704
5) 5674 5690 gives 0.692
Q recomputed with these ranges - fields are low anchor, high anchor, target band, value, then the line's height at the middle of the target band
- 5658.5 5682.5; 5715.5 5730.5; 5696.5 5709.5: 1.19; 0.711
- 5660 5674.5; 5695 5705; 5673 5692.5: -0.48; 0.667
